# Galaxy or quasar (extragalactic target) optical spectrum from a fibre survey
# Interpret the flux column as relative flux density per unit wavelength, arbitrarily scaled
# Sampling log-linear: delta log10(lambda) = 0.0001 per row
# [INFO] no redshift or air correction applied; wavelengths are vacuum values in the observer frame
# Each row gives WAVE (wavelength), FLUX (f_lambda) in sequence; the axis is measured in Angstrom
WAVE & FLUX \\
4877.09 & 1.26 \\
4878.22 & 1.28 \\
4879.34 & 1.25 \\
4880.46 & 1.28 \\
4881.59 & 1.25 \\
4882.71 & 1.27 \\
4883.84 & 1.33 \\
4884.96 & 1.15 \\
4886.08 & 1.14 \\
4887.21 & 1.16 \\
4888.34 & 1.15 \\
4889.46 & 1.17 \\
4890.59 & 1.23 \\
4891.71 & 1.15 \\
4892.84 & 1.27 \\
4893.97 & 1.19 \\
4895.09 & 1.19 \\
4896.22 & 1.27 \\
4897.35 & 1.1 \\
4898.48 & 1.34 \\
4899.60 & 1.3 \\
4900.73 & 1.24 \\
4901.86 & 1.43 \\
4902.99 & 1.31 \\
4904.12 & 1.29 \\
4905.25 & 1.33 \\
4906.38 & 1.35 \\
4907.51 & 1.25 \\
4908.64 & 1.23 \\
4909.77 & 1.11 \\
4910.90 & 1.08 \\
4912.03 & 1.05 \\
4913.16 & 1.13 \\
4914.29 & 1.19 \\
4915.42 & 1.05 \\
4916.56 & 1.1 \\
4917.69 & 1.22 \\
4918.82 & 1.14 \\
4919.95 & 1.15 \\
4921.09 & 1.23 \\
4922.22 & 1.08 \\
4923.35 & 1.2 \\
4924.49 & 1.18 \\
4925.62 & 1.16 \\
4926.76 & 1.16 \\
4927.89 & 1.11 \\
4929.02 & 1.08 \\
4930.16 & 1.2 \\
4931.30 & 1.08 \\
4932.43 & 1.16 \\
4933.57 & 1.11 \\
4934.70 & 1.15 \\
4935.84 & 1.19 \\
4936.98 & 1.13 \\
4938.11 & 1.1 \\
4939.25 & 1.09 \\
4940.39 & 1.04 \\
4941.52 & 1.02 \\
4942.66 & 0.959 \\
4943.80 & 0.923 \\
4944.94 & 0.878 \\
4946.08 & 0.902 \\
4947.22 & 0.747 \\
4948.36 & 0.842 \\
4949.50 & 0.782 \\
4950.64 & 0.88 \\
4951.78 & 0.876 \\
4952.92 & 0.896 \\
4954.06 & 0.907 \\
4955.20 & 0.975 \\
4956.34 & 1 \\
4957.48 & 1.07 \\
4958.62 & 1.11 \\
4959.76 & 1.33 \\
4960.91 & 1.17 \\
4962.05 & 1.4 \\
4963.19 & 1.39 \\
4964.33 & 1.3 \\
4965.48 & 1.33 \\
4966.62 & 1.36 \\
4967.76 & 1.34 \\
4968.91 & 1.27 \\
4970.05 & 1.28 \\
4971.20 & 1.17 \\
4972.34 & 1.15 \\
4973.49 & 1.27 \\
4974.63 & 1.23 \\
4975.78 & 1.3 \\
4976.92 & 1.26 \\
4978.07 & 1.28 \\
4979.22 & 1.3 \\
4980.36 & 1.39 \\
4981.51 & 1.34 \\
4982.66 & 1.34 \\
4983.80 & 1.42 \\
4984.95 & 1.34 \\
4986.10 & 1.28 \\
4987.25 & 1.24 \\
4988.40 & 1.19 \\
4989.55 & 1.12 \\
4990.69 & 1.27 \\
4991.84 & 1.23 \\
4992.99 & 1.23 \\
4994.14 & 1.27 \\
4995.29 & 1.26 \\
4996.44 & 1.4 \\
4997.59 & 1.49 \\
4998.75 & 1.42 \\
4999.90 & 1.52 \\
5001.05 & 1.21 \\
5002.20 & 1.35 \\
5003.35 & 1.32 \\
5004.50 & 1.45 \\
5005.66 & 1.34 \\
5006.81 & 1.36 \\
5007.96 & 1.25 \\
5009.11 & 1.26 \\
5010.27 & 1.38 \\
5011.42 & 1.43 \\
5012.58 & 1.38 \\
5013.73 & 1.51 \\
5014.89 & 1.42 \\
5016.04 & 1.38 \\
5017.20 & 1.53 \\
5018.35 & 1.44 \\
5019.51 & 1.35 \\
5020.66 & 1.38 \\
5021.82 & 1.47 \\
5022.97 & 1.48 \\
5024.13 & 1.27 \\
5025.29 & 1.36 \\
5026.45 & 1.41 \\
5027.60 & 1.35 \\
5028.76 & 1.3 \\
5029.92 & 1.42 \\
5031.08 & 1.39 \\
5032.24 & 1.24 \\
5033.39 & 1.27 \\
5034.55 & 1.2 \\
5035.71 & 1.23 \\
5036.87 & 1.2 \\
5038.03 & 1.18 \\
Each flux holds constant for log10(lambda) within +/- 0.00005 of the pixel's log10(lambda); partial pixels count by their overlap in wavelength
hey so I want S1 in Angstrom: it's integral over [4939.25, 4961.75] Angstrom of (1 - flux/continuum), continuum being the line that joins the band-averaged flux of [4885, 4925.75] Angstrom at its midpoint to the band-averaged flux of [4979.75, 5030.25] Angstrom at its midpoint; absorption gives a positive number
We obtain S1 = 5.3 Angstrom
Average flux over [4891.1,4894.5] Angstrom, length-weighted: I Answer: 1.2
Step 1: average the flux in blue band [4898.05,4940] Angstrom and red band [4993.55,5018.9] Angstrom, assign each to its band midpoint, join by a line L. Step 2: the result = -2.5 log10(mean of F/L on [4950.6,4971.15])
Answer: 0.097 mag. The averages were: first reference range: 1.18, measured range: 1.17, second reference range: 1.38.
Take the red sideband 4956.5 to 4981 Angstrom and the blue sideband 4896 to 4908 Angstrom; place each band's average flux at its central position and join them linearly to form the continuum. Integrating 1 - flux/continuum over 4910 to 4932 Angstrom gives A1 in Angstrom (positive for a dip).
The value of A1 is 2.6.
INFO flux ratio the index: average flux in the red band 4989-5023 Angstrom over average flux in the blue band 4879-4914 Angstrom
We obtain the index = 1.1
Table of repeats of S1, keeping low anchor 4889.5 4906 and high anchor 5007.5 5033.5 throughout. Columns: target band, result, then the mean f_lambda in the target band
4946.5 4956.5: 3.3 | 0.874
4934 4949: 3.5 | 0.998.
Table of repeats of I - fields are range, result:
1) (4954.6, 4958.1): 1.02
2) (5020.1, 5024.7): 1.4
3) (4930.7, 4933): 1.12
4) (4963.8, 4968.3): 1.33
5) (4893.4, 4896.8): 1.22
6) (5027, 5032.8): 1.34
